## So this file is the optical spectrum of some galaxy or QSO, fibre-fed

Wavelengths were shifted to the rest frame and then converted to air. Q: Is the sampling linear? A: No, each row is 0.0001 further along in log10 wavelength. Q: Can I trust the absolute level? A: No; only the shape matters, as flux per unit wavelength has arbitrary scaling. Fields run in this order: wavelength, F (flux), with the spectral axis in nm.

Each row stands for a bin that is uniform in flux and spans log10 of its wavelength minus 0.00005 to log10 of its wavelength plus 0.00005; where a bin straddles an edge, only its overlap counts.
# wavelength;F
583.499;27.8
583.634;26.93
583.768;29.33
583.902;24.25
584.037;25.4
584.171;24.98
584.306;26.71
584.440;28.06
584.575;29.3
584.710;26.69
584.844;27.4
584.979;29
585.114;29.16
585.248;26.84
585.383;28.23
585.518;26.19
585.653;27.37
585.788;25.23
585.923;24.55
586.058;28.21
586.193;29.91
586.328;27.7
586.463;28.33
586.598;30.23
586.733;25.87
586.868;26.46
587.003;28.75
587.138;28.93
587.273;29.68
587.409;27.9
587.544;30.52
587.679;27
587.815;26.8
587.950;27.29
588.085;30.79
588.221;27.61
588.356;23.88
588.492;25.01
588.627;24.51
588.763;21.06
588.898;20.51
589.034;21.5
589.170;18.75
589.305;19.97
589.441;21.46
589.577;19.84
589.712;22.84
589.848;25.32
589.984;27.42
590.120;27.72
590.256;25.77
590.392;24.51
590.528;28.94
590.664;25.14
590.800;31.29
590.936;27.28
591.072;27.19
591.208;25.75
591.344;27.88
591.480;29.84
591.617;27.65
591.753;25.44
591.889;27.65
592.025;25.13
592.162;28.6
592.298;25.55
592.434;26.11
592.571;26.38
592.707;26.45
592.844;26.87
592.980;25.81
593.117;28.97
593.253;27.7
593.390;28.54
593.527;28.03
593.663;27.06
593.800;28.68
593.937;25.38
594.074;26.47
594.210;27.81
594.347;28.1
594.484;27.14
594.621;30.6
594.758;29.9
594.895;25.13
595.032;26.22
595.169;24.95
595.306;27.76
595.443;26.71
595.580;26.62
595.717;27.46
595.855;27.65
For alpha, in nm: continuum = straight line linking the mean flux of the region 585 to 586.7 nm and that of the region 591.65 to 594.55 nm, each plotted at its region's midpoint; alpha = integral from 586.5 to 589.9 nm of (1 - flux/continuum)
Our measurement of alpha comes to 0.27 nm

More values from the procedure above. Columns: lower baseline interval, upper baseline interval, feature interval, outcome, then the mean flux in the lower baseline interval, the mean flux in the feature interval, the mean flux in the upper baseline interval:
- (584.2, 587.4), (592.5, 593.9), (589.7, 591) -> 0.03 nm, 27.7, 26.8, 27.4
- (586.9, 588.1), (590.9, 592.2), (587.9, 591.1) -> 0.35 nm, 28.5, 24.8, 27.2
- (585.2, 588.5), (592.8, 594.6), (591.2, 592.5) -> 0.03 nm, 27.6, 27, 27.5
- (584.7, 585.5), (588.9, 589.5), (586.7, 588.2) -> -0.30 nm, 27.9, 28.2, 20.4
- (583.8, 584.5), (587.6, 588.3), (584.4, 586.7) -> -0.09 nm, 26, 27.7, 27.9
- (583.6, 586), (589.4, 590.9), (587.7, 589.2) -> 0.09 nm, 27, 24.5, 25.6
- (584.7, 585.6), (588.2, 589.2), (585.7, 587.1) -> -0.09 nm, 27.7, 27.6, 22.8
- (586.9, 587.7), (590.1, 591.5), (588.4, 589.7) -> 0.30 nm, 28.8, 21.5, 27.3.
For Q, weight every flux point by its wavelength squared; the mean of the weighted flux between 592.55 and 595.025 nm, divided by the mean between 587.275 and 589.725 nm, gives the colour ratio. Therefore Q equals 1.1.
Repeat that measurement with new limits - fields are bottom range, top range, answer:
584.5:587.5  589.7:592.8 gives 0.98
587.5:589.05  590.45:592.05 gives 1.08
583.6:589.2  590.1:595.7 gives 1.04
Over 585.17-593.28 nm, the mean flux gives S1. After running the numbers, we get 26.4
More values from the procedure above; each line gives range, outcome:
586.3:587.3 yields 28.2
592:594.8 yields 27.4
